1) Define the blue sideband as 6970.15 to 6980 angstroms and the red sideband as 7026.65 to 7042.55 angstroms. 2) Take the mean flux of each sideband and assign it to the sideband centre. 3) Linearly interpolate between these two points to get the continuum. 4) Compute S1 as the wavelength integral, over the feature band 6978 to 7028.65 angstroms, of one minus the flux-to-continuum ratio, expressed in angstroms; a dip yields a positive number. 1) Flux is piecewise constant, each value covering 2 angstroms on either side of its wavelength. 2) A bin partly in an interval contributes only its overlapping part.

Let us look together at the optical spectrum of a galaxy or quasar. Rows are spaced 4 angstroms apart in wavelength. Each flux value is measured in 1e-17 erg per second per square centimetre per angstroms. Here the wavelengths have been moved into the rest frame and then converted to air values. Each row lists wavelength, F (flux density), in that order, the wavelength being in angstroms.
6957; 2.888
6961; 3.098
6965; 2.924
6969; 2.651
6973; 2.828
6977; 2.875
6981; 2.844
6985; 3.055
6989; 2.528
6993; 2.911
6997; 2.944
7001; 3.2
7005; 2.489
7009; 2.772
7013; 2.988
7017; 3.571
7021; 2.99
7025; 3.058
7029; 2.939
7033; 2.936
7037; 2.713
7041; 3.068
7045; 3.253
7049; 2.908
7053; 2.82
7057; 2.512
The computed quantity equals -1.3 angstroms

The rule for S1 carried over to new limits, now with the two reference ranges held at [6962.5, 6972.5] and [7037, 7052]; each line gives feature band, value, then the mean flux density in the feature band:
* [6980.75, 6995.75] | 0.13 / 2.84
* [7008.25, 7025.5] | -0.94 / 3.1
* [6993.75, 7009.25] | 0.17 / 2.87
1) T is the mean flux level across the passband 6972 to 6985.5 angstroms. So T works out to 2.89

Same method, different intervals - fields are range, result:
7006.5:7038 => 3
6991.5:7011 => 2.86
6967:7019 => 2.9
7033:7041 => 2.86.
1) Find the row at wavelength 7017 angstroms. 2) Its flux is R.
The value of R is 3.571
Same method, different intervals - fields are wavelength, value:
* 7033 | 2.936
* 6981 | 2.844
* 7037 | 2.713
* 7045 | 3.253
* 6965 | 2.924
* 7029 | 2.939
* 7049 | 2.908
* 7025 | 3.058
